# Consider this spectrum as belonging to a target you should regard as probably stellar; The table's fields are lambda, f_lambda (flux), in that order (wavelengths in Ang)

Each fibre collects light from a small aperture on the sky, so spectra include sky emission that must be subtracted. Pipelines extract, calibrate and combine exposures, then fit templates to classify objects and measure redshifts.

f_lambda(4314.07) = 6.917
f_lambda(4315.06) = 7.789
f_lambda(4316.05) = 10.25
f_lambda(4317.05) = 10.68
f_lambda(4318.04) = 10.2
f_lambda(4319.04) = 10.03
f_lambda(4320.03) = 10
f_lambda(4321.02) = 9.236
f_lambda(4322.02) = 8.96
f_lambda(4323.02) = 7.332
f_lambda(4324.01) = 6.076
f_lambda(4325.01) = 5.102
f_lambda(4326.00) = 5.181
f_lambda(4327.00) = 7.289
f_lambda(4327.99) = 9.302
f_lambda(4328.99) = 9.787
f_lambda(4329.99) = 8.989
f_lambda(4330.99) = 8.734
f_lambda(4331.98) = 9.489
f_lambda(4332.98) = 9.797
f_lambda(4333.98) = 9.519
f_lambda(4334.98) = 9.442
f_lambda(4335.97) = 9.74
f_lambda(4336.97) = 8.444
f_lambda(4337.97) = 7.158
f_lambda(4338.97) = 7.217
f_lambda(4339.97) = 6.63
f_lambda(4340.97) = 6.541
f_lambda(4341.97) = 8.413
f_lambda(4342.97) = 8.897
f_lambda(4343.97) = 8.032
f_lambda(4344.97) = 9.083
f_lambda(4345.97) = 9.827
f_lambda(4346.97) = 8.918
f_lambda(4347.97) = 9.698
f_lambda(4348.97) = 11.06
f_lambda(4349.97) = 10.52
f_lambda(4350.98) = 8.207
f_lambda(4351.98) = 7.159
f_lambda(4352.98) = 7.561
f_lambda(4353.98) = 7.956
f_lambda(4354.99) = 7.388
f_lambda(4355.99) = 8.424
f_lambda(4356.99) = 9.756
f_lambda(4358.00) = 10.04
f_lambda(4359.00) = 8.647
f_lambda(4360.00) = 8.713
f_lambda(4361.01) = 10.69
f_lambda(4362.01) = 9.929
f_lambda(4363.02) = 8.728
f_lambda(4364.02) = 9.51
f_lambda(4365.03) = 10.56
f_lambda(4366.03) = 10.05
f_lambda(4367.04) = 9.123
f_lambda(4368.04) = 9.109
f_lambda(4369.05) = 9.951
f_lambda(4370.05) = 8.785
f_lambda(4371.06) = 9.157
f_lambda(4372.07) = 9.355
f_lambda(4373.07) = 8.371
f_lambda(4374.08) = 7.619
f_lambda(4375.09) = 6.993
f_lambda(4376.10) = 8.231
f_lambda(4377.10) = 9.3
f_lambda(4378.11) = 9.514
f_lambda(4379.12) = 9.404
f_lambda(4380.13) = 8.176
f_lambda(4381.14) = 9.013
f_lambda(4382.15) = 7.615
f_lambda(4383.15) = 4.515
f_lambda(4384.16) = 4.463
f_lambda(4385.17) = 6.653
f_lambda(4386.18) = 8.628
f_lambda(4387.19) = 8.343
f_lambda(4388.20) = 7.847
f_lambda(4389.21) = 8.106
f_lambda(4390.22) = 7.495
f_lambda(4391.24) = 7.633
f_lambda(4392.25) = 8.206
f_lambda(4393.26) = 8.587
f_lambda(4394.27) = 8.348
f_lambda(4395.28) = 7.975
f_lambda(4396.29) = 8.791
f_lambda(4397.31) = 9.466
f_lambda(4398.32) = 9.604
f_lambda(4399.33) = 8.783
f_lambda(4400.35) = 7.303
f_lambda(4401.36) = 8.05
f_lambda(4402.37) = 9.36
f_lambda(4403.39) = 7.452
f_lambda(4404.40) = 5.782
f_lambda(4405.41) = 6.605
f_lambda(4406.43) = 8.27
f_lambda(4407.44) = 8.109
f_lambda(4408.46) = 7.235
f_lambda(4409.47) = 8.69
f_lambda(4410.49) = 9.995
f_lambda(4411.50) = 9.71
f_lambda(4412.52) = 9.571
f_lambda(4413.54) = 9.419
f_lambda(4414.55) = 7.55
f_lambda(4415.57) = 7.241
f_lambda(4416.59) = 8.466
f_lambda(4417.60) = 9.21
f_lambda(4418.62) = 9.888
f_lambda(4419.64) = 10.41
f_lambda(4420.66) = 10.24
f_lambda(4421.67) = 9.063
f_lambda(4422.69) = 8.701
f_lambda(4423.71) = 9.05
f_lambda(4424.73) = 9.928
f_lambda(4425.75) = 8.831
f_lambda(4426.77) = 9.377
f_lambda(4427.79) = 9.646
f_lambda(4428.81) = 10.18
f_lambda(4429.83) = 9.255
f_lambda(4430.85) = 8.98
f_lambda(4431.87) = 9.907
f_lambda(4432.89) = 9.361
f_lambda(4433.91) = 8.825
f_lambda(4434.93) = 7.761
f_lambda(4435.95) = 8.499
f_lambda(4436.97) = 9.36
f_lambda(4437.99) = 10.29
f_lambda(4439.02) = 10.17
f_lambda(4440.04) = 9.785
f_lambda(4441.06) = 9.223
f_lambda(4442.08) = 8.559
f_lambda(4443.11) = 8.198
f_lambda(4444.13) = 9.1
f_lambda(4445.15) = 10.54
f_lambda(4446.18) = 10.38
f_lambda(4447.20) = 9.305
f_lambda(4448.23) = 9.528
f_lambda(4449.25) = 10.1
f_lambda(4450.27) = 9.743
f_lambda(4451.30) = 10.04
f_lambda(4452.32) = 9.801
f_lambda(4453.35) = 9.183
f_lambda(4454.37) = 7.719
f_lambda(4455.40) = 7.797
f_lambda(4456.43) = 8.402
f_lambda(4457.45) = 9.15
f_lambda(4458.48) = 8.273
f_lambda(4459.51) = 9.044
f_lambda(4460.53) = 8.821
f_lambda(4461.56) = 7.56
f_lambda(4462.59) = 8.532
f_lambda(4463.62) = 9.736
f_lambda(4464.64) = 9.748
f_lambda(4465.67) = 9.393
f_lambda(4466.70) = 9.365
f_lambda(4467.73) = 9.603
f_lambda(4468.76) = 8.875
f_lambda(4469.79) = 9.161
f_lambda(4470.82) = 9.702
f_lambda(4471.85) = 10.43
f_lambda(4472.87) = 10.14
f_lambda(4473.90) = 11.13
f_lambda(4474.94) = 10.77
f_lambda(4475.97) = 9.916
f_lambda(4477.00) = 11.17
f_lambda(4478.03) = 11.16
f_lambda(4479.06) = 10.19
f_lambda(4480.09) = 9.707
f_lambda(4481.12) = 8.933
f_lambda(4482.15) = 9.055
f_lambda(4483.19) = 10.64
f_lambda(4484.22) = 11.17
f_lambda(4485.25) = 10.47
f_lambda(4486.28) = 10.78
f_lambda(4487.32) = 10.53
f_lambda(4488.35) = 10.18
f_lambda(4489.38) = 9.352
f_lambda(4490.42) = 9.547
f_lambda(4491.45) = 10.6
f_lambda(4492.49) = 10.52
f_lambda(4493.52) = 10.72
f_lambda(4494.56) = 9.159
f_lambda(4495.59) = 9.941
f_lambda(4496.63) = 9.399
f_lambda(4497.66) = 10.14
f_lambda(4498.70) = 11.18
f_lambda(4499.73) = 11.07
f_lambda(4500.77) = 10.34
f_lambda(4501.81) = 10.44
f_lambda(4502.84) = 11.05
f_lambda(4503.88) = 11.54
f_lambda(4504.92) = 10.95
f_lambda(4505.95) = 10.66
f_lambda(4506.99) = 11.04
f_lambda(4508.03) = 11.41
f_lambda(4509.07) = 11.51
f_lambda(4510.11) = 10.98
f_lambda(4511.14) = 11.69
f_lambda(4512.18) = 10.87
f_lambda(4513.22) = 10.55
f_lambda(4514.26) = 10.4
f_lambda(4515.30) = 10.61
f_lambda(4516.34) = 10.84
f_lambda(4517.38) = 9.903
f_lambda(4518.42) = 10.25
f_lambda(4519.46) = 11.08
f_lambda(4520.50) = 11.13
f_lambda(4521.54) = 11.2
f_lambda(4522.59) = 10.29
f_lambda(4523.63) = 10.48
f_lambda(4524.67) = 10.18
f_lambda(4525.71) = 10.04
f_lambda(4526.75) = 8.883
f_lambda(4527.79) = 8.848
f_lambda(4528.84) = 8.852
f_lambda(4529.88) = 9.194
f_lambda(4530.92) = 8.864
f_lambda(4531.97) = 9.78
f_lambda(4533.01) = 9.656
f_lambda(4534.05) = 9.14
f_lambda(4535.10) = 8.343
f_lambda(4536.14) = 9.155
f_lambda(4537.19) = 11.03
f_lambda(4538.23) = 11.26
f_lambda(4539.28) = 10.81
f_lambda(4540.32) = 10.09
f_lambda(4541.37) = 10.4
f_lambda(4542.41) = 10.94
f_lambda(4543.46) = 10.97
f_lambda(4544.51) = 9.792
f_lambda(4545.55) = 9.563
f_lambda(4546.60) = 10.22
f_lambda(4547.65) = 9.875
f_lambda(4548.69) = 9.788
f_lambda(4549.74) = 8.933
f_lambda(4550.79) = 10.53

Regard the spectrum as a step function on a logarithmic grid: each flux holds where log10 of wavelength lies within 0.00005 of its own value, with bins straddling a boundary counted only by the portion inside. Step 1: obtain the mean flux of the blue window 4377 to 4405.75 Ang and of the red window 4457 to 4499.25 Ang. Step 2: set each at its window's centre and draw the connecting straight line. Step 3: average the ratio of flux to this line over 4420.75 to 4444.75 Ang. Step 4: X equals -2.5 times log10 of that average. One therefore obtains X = -0.05 mag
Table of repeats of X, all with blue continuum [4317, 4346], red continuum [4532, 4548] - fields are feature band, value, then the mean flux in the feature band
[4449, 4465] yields 0.056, 8.95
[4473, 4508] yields -0.079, 10.4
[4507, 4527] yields -0.083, 10.7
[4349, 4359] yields -0.006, 8.68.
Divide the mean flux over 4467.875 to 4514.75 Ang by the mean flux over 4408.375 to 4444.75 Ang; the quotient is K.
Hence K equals 1.1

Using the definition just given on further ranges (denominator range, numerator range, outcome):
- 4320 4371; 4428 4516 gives 1.13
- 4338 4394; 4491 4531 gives 1.23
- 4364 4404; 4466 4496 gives 1.21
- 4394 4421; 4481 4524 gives 1.23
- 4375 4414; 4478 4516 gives 1.29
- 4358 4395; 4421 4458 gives 1.09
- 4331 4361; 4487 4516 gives 1.21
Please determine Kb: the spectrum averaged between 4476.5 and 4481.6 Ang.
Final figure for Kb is 10.2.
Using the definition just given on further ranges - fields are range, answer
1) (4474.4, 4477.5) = 10.6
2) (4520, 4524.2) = 10.8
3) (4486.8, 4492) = 10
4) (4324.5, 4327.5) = 5.88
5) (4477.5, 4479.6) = 10.7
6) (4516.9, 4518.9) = 10.1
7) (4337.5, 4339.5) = 7.17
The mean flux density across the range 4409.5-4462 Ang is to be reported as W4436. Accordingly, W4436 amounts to 9.2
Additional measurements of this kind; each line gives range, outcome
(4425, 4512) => 9.82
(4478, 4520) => 10.5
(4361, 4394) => 8.44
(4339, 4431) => 8.63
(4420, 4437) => 9.24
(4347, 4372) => 9.19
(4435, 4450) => 9.46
